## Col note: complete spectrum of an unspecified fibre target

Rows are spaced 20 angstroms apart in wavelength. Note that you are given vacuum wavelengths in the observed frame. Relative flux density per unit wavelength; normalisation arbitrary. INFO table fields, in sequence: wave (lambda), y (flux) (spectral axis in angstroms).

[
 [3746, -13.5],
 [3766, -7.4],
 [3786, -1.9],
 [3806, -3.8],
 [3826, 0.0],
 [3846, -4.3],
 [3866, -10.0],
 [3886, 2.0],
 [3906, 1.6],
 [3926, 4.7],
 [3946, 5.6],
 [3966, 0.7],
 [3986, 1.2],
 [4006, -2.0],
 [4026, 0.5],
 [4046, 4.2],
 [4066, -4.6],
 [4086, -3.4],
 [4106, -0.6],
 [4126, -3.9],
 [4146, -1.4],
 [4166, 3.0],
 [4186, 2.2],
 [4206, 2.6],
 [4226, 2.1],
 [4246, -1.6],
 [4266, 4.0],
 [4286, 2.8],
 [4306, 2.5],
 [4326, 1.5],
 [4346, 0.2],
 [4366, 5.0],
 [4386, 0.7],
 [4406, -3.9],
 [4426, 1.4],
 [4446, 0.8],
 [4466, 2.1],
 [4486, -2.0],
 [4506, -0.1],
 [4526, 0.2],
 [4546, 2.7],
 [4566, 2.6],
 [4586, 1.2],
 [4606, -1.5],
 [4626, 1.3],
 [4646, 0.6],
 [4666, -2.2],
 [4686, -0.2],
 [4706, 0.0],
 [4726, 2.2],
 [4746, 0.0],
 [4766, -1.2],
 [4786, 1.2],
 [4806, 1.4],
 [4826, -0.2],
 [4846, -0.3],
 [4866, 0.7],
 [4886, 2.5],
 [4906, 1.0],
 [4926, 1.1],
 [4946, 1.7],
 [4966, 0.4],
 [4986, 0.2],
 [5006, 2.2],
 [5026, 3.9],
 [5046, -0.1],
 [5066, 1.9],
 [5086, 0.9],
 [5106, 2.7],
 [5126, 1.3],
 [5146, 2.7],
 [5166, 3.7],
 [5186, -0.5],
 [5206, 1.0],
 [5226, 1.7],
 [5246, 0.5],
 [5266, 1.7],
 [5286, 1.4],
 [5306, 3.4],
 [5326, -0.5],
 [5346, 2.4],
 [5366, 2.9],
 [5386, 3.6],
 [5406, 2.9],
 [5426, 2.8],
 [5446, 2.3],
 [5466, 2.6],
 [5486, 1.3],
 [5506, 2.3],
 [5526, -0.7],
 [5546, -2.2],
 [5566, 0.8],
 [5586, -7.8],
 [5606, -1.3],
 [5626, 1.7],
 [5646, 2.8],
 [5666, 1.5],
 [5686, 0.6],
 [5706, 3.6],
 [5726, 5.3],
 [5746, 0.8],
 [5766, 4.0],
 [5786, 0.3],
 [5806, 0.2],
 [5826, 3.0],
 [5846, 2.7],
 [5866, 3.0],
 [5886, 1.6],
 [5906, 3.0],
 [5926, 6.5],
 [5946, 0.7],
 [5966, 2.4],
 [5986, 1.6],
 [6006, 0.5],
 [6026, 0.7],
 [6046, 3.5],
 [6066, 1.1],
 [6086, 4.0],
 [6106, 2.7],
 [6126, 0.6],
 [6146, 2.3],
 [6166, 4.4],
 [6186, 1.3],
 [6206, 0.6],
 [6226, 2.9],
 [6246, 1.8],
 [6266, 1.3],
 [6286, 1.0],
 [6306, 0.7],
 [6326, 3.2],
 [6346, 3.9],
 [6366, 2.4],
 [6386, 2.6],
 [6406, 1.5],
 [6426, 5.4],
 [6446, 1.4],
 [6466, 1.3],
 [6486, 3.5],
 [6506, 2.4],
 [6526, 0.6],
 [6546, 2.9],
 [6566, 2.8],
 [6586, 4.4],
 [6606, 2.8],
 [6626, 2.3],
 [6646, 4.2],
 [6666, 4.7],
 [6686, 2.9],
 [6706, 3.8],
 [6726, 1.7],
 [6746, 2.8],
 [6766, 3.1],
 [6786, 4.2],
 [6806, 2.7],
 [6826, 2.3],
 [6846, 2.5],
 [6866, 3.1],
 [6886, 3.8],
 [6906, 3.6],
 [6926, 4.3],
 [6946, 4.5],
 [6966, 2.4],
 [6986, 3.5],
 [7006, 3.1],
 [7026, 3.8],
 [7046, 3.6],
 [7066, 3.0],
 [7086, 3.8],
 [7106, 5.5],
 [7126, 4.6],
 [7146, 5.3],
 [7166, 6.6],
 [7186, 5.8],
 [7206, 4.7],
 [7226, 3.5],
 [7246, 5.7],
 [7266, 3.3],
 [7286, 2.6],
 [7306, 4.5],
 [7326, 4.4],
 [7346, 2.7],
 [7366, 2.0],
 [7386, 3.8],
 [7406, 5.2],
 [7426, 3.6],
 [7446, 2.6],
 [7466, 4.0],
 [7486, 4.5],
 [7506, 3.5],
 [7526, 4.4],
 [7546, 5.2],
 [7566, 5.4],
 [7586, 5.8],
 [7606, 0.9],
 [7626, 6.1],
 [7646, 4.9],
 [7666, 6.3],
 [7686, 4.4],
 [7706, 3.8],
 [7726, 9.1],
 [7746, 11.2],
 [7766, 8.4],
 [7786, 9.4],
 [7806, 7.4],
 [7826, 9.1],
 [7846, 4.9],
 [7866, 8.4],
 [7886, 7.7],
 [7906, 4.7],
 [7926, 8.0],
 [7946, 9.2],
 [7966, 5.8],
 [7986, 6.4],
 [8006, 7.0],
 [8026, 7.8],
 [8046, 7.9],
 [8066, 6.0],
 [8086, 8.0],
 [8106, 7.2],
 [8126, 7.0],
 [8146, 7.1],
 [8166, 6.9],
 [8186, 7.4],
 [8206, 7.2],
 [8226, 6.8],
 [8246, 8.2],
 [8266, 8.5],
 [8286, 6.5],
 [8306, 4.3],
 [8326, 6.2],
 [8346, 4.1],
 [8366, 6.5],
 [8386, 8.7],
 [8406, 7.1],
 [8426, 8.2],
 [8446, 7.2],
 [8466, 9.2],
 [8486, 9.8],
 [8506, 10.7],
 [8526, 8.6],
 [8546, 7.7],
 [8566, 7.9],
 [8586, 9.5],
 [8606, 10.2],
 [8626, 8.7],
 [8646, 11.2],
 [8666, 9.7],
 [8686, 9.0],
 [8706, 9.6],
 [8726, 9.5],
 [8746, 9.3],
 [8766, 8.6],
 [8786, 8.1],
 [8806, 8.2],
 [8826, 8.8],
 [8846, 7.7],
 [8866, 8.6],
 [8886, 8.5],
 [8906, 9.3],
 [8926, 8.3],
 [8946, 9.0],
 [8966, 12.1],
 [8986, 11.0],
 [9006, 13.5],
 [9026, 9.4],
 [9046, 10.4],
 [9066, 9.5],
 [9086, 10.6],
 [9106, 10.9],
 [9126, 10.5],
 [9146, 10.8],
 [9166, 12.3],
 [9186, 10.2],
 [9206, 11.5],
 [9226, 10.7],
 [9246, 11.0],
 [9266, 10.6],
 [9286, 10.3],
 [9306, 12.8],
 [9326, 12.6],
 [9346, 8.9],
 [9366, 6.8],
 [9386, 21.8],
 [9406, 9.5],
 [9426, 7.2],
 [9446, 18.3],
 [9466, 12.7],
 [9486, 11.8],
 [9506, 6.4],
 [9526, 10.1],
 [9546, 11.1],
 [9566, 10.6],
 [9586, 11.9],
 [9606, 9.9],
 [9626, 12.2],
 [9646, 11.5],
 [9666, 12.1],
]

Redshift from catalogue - 0.94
